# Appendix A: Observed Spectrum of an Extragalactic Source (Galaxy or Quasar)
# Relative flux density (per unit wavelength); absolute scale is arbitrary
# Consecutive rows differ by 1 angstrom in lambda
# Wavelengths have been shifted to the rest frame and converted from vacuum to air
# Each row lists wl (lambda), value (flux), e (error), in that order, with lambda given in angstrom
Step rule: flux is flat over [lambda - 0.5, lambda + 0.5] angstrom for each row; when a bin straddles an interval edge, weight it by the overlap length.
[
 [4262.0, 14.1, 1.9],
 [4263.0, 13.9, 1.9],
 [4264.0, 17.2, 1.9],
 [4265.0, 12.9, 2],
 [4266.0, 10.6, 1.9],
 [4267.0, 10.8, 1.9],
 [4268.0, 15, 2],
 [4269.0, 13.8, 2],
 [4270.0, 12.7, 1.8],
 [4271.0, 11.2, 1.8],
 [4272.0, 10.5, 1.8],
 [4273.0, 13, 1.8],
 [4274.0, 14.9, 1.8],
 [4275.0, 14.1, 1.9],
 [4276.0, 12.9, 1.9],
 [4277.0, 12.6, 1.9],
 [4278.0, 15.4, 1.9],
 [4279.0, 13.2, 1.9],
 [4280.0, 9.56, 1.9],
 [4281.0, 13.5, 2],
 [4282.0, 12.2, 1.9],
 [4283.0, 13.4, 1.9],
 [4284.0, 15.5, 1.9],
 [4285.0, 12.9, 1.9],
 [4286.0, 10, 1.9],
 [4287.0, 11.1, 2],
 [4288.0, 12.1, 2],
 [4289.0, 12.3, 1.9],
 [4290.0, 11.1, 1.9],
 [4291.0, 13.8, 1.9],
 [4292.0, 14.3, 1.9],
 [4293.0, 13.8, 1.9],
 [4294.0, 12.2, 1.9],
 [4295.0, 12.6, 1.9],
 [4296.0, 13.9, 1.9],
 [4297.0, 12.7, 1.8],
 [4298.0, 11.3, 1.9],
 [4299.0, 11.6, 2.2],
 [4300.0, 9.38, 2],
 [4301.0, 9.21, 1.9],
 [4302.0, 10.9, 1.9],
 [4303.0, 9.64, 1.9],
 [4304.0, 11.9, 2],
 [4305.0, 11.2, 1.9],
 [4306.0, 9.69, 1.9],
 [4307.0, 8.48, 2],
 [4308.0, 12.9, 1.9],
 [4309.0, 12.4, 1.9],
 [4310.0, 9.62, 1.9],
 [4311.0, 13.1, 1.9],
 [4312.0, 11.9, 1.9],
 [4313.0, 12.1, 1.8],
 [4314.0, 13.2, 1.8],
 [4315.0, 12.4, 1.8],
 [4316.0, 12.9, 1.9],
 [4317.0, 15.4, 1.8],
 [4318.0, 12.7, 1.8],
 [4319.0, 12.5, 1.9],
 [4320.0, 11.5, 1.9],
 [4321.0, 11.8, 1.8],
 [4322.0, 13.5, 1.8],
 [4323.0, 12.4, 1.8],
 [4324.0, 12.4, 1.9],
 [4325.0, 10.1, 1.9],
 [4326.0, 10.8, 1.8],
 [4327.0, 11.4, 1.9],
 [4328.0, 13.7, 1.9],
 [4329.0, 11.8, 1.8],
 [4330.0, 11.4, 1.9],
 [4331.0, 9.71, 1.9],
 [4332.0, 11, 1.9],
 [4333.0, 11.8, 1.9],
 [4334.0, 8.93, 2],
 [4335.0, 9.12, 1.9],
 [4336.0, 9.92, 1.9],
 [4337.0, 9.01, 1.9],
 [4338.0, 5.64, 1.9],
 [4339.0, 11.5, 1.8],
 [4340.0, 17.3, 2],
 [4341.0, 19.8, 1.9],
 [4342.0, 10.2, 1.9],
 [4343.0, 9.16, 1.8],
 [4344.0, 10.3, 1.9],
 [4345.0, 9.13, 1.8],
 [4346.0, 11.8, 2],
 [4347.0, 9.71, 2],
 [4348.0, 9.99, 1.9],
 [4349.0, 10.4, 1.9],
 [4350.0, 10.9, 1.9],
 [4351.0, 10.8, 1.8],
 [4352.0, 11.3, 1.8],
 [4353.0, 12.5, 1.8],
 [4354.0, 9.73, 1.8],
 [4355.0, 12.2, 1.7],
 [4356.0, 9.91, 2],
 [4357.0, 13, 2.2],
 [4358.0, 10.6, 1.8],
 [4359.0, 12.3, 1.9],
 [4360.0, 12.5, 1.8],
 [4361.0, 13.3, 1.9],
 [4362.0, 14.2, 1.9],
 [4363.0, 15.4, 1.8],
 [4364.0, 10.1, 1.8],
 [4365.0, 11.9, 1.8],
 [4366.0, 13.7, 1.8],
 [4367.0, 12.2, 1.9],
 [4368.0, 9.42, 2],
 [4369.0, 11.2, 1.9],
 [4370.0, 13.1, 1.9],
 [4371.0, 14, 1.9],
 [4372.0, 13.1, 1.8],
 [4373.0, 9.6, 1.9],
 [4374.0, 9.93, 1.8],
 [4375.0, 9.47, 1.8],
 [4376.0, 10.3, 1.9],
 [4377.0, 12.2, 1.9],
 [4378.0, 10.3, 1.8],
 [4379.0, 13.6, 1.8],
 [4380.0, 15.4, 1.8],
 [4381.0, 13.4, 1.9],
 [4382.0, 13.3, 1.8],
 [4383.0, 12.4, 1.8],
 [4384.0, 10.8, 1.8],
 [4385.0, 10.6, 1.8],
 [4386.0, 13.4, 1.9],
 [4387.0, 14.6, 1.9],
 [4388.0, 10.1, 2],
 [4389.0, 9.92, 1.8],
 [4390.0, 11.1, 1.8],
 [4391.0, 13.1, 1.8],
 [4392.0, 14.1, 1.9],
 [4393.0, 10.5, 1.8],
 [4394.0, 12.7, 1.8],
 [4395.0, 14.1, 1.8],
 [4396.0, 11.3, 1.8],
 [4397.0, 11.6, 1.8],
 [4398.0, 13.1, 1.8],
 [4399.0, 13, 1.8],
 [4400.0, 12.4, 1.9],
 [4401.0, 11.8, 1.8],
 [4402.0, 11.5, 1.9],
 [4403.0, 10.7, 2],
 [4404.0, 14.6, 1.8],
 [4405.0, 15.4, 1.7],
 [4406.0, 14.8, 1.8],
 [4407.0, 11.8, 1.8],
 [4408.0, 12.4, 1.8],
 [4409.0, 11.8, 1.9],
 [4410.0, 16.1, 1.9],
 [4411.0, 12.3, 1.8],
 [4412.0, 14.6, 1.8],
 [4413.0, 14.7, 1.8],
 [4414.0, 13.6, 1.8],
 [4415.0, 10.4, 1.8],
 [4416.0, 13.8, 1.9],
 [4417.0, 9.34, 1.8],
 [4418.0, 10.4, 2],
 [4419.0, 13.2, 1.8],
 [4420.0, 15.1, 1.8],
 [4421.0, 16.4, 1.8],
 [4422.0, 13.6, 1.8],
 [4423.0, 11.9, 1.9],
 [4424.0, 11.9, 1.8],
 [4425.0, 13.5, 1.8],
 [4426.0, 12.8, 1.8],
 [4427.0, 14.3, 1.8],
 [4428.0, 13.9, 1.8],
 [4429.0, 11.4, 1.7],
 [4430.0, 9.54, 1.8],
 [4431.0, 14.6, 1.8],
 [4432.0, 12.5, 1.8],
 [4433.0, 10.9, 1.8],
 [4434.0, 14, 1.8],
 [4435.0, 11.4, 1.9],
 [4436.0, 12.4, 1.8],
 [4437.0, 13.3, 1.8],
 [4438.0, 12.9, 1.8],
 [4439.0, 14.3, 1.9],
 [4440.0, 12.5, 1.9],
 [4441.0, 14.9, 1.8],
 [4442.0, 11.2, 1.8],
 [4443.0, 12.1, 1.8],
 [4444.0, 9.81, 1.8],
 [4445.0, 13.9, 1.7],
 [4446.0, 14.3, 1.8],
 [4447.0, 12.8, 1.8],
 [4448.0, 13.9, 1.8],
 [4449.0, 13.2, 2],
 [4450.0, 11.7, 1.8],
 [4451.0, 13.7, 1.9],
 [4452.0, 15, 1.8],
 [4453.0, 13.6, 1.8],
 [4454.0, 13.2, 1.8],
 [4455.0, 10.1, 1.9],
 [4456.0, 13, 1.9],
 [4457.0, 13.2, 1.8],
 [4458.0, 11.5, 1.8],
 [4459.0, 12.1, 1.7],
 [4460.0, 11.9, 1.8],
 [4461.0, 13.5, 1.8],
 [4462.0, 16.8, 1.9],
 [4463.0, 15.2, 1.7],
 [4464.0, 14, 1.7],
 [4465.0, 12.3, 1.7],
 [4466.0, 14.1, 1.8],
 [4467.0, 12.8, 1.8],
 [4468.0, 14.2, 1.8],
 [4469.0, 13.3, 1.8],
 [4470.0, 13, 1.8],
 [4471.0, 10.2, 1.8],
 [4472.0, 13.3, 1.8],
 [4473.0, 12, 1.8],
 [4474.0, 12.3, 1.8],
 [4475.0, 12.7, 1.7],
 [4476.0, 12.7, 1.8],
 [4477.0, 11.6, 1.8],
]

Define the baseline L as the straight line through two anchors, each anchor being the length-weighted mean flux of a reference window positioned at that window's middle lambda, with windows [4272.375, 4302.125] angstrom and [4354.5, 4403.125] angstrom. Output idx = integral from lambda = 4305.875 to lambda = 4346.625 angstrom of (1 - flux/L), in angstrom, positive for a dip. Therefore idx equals 2.5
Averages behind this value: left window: 12.5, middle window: 11.6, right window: 12.1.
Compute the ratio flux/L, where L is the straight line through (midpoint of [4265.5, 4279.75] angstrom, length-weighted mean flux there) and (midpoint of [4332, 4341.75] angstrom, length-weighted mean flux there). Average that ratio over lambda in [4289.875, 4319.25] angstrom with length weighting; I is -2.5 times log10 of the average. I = 0.01 mag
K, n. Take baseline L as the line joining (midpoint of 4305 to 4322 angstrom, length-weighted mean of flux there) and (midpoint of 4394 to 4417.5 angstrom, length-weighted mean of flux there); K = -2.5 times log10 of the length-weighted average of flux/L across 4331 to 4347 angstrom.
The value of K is 0.13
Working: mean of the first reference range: 12.1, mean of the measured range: 10.9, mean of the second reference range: 12.8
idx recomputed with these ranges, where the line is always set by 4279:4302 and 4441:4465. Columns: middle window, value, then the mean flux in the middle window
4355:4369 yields 0.46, 12.2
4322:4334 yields 0.89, 11.5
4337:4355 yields 1.92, 11.2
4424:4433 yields 0.18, 12.7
